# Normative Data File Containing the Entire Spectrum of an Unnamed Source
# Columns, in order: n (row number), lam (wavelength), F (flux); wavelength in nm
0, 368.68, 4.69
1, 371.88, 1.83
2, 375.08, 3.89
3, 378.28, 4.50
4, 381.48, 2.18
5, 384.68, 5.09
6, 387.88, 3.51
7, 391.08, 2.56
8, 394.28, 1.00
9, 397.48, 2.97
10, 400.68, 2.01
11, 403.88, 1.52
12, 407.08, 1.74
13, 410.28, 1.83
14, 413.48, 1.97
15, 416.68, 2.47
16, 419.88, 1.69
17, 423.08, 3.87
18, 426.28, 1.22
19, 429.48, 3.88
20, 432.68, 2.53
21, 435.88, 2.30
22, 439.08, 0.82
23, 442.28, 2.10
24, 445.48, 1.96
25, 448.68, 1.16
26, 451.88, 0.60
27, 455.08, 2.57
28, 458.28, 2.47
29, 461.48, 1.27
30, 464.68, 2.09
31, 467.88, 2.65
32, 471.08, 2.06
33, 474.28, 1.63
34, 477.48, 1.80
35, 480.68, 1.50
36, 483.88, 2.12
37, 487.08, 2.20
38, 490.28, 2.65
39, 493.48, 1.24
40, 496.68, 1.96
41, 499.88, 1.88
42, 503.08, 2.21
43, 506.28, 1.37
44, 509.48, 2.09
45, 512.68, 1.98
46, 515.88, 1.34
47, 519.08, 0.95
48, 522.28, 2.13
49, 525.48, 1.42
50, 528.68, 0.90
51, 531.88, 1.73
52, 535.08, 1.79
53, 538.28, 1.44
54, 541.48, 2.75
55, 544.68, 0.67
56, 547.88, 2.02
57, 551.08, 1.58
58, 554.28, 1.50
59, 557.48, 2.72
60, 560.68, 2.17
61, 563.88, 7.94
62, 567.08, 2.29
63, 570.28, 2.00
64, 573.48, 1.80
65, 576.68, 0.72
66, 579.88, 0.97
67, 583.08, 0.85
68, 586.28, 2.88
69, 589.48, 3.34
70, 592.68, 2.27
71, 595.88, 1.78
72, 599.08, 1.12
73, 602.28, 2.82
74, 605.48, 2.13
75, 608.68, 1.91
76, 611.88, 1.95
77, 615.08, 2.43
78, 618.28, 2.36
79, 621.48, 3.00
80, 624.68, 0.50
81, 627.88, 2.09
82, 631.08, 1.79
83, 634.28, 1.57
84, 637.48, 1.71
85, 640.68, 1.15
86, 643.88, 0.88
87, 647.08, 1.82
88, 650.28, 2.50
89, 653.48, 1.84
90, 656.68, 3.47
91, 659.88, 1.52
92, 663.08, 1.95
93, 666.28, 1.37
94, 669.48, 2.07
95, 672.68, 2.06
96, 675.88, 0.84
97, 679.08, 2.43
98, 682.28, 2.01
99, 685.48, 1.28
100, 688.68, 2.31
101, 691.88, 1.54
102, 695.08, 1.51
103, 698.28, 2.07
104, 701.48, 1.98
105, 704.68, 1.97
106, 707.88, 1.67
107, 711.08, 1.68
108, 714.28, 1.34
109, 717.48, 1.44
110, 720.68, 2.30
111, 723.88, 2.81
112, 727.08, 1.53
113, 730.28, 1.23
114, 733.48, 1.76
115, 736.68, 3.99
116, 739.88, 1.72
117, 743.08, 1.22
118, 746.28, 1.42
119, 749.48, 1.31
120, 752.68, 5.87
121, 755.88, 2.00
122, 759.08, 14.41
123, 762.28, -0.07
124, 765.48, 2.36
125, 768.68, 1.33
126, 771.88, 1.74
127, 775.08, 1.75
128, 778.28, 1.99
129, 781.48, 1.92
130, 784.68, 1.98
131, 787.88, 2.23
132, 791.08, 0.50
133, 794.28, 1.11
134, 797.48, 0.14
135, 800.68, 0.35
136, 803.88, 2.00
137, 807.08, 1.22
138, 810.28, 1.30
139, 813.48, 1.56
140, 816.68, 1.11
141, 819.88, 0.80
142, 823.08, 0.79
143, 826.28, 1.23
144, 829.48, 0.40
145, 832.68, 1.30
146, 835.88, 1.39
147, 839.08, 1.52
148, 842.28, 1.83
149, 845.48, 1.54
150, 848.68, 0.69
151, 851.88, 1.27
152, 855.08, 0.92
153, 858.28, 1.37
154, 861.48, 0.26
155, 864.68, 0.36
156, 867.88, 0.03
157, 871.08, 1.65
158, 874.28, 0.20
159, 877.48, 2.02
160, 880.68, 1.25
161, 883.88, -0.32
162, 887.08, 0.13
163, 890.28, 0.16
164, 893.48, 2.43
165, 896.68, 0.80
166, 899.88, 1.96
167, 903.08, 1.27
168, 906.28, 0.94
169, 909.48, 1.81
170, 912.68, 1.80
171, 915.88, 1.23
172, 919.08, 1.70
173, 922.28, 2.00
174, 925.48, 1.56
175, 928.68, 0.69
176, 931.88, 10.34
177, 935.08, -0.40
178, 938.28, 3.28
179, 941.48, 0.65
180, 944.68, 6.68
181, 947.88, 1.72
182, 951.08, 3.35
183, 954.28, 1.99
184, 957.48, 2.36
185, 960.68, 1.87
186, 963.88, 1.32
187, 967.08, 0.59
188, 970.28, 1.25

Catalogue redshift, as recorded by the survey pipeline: 0.52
